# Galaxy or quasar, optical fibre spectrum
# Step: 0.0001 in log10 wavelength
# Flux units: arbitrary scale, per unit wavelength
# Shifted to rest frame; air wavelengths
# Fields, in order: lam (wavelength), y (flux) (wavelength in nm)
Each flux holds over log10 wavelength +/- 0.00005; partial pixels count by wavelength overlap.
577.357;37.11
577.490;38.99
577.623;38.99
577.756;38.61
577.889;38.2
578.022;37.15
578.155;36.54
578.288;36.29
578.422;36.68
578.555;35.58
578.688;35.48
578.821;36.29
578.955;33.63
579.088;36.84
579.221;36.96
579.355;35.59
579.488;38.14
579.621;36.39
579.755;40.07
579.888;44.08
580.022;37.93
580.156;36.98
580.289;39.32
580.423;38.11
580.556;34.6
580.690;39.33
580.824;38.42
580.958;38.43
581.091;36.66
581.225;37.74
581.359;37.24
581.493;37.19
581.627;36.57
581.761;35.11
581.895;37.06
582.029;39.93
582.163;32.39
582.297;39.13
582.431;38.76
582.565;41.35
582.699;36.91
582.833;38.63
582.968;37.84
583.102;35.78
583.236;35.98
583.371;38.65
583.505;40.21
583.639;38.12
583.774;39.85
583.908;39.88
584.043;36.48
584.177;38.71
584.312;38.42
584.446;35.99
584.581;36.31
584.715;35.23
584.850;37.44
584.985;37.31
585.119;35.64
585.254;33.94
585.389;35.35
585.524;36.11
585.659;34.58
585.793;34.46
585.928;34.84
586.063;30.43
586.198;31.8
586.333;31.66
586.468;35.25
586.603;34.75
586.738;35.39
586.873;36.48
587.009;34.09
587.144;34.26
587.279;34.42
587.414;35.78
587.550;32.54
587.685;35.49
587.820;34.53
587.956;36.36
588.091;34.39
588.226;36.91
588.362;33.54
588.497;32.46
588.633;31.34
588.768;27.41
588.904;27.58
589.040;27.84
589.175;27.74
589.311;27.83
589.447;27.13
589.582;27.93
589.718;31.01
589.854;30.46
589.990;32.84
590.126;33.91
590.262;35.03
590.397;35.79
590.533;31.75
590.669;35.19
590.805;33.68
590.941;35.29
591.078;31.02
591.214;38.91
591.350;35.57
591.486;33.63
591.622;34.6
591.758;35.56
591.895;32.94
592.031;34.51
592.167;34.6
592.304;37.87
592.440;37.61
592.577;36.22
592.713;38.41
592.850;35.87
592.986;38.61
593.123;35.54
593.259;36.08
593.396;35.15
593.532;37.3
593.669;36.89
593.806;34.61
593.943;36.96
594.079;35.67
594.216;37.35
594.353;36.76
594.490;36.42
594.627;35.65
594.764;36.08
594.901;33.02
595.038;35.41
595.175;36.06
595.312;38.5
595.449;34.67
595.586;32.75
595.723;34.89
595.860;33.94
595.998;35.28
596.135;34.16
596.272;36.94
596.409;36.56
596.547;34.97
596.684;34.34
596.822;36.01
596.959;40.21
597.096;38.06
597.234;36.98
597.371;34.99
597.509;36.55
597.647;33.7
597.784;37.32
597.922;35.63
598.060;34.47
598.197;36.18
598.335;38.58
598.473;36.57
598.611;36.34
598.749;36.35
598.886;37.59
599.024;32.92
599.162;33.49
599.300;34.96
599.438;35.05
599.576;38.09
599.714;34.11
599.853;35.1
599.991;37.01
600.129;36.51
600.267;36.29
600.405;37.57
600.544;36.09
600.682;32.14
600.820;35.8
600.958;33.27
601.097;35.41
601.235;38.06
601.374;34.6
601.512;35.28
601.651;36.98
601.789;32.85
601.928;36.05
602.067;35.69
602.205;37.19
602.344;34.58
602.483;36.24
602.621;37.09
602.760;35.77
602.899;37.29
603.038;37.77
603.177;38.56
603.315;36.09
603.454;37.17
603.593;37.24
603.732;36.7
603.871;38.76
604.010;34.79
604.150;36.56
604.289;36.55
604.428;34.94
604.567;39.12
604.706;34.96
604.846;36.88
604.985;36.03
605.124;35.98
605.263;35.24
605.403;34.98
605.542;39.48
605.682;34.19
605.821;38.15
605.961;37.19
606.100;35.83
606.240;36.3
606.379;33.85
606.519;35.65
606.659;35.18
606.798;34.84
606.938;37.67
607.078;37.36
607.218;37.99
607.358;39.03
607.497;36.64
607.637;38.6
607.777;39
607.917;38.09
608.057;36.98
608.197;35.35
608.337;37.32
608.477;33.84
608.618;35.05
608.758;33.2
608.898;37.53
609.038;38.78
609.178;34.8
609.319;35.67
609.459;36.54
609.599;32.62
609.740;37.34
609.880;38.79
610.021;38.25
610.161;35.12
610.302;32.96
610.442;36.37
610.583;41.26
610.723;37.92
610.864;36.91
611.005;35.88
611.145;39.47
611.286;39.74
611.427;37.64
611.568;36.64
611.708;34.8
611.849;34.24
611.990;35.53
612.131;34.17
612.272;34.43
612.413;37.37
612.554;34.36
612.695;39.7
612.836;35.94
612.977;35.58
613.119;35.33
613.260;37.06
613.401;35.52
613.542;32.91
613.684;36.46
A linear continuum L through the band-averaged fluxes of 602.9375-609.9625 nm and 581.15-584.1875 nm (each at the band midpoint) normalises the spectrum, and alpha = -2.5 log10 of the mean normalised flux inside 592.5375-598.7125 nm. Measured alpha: 0.031 mag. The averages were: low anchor 37.8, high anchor 36.5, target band 36.1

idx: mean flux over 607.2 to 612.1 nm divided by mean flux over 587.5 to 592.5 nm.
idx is 1.1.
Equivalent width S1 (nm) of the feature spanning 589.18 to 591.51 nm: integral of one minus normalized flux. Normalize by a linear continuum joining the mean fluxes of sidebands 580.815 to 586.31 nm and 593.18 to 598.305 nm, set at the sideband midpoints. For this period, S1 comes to 0.235 nm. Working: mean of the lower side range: 36.8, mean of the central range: 32.6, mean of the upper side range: 35.9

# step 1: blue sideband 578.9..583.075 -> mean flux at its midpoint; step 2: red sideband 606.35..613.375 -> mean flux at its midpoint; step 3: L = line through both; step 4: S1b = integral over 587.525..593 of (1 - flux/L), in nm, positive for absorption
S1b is 0.57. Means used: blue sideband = 37.7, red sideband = 36.5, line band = 33.4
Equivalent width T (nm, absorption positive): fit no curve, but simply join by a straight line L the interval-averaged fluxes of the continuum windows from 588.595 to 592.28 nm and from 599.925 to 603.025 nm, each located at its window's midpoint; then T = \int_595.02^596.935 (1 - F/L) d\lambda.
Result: -0.07 nm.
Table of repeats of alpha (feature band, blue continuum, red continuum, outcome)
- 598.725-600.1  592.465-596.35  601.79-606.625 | 0.02 mag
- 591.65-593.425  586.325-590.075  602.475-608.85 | -0.08 mag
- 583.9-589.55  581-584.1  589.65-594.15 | 0.08 mag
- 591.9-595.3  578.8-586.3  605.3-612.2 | 0.02 mag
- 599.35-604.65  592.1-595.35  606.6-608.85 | 0.01 mag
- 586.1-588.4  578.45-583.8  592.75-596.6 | 0.07 mag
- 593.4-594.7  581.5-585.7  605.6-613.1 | 0.02 mag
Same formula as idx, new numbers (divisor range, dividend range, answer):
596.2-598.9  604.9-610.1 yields 1.00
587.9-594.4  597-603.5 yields 1.06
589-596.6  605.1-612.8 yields 1.05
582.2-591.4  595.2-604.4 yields 1.04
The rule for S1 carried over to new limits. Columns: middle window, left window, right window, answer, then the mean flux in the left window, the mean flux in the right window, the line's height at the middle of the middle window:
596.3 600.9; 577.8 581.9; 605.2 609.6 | 0.090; 37.3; 36.4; 36.7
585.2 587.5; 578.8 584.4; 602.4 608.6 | 0.197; 37.8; 36.6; 37.5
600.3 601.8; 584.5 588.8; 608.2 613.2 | 0.007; 34.5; 36.3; 35.6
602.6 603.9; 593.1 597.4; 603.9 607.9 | -0.028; 35.9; 36.6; 36.4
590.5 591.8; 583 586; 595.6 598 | 0.061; 36.8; 35.8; 36.3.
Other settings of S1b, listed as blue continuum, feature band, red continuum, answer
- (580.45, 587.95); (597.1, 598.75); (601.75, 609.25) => 0.01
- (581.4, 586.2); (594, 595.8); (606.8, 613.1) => 0.05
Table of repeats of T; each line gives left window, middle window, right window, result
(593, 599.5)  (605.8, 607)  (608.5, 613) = 0.008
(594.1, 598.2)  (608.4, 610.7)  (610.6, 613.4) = 0.015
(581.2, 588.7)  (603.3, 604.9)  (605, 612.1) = -0.010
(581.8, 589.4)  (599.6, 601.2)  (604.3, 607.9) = 0.031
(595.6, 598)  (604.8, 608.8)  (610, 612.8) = -0.007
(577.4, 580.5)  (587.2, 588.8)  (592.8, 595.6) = 0.119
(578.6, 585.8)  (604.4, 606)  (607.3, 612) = 0.016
